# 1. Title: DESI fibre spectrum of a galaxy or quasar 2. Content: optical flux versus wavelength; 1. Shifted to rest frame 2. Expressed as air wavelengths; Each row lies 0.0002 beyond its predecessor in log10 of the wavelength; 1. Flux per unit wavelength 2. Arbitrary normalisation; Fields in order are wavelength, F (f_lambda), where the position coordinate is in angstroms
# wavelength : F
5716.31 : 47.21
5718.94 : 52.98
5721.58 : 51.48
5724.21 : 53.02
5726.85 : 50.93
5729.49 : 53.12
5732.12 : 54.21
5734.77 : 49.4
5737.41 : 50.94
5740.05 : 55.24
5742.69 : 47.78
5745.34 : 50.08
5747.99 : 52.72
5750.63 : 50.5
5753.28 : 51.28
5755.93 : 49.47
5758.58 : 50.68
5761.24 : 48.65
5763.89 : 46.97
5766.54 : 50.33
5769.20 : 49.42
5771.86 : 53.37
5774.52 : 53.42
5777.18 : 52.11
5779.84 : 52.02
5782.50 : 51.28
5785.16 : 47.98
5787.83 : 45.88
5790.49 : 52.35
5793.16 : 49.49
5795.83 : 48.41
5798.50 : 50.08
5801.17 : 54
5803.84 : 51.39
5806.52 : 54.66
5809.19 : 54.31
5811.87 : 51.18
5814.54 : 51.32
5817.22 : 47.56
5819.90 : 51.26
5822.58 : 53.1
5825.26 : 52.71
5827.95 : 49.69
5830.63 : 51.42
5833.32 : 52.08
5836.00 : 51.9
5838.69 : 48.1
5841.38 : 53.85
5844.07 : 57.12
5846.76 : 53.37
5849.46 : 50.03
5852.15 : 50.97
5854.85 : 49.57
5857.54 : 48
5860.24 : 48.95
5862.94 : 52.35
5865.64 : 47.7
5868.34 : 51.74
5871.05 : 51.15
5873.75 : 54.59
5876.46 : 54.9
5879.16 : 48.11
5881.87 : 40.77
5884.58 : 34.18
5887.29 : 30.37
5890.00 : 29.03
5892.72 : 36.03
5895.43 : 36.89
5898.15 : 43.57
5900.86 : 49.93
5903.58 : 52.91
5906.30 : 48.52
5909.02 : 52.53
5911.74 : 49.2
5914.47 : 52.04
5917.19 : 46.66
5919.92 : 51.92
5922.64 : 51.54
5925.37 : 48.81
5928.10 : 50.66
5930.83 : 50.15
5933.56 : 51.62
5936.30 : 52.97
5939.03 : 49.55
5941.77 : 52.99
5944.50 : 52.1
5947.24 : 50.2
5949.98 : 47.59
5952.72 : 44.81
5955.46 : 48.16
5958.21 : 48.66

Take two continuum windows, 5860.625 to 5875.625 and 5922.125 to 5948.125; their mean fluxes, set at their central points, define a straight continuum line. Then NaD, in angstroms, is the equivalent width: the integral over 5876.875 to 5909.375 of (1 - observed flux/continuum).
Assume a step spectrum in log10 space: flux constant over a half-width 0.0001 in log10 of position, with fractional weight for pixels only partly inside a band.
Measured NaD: 5.9 angstroms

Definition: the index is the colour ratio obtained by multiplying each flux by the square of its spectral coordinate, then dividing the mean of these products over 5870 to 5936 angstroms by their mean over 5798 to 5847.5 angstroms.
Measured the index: 0.92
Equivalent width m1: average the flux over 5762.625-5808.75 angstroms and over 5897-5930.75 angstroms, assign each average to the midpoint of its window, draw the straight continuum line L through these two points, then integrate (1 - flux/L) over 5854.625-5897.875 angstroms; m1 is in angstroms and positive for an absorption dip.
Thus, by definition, 4.9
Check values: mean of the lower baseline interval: 50.9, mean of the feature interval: 44.5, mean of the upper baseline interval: 49.9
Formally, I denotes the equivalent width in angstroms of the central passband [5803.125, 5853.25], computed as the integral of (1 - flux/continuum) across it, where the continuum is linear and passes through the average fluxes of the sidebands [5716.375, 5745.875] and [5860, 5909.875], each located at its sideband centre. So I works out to -4.5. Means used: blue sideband 51.6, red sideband 45.3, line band 51.9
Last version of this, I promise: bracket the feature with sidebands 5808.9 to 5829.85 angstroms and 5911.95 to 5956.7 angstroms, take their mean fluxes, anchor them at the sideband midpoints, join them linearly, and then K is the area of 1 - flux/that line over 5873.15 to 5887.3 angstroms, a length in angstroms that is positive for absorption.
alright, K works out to 1.71 angstroms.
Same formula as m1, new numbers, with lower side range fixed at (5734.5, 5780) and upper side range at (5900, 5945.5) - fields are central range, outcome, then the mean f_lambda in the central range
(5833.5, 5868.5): -0.17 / 51.1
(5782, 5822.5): 0.00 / 50.8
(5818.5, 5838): -0.30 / 51.6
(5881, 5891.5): 3.62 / 33.3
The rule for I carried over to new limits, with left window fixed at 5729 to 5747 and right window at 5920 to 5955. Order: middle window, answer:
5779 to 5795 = 0.5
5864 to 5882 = 0.1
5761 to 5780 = 0.2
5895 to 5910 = 0.8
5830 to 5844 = -0.3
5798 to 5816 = -0.5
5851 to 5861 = 0.3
